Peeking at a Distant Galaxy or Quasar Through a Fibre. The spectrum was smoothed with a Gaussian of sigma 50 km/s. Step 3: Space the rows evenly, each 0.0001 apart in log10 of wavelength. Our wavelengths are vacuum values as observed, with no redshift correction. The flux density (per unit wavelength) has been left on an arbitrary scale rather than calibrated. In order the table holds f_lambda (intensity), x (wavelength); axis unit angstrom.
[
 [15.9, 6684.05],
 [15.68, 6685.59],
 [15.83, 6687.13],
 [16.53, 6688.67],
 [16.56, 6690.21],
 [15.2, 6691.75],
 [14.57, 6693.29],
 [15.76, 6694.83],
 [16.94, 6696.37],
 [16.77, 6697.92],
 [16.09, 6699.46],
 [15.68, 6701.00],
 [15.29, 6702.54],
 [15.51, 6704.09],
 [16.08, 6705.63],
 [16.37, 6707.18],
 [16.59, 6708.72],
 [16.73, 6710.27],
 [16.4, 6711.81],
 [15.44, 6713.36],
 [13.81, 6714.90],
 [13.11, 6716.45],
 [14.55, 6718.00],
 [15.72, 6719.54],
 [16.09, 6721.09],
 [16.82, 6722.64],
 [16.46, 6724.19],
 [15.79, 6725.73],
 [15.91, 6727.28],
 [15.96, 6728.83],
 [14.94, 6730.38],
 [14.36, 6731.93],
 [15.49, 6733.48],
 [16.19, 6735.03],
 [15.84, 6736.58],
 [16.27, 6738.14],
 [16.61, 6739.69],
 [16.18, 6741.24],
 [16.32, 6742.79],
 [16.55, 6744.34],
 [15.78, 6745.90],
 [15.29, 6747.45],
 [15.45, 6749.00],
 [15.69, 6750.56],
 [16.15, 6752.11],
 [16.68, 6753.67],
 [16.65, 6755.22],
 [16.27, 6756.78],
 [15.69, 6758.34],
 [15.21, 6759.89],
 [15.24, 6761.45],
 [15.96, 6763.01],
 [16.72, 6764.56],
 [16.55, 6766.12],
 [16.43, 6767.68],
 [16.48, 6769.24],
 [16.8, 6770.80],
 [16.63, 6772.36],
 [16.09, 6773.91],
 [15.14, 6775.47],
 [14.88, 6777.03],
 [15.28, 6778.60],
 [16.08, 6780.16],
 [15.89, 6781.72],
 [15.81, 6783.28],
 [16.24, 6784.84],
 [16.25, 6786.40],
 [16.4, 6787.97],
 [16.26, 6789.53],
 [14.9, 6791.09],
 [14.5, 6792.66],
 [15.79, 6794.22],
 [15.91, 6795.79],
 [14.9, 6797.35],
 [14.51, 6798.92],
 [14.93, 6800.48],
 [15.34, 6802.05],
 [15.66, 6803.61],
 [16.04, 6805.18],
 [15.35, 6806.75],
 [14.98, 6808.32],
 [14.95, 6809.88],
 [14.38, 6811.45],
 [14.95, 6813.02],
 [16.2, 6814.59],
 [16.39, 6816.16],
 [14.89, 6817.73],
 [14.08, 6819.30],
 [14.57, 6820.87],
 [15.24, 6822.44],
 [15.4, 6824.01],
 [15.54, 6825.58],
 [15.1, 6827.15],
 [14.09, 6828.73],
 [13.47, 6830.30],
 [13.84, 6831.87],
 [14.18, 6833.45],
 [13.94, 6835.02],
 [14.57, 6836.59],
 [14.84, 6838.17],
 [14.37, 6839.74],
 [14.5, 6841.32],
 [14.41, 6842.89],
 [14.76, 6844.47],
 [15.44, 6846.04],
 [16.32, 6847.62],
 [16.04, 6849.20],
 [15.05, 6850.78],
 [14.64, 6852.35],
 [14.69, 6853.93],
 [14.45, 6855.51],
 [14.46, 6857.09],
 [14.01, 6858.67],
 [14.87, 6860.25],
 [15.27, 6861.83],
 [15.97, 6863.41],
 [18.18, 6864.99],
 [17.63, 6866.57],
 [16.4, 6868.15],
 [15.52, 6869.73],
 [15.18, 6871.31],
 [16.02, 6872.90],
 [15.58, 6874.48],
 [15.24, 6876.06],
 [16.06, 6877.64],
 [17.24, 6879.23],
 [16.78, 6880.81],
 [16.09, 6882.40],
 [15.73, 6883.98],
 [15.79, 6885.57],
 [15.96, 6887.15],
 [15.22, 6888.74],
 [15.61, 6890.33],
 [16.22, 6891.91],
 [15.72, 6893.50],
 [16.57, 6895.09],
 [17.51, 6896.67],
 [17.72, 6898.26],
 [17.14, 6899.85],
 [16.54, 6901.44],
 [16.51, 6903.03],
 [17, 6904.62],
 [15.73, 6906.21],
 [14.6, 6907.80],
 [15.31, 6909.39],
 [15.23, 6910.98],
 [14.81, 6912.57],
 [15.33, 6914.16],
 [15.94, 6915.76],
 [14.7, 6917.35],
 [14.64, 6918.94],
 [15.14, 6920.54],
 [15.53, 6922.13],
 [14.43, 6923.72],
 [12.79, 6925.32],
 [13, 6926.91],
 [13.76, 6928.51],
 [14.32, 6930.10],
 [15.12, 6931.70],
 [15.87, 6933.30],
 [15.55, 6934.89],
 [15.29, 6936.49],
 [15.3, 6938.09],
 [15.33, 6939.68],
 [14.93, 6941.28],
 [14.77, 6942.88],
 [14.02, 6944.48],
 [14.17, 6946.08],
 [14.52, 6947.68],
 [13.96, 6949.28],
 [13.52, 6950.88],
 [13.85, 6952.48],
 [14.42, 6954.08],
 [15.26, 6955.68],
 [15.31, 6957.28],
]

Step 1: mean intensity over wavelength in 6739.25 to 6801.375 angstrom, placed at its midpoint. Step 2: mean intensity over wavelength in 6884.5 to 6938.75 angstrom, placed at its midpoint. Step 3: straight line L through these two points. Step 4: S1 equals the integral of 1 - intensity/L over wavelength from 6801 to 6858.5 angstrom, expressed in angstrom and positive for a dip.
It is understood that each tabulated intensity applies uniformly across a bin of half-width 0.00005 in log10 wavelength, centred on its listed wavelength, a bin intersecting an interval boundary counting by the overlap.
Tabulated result 2.90 angstrom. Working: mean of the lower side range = 15.9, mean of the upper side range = 15.5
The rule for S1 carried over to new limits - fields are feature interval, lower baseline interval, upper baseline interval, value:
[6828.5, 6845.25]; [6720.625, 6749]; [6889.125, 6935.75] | 1.48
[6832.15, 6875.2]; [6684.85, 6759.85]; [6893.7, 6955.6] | 0.46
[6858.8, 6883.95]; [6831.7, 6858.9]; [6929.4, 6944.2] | -2.08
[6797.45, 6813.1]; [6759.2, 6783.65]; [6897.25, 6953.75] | 0.64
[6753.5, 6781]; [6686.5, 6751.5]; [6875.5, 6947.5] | -0.55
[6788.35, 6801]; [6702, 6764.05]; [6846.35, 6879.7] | 0.37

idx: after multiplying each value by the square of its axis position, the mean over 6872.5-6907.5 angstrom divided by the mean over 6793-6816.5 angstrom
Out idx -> 1.09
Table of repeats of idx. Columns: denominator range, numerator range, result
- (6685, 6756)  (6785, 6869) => 0.99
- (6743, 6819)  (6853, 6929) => 1.03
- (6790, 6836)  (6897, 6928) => 1.06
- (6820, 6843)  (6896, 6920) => 1.12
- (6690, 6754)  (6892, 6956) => 1.02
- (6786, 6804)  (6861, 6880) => 1.07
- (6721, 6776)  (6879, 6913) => 1.05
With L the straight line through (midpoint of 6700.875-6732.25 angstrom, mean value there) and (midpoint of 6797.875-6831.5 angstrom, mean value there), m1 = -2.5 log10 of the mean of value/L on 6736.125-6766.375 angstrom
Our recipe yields -0.04 mag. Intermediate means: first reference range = 15.6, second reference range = 15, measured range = 16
